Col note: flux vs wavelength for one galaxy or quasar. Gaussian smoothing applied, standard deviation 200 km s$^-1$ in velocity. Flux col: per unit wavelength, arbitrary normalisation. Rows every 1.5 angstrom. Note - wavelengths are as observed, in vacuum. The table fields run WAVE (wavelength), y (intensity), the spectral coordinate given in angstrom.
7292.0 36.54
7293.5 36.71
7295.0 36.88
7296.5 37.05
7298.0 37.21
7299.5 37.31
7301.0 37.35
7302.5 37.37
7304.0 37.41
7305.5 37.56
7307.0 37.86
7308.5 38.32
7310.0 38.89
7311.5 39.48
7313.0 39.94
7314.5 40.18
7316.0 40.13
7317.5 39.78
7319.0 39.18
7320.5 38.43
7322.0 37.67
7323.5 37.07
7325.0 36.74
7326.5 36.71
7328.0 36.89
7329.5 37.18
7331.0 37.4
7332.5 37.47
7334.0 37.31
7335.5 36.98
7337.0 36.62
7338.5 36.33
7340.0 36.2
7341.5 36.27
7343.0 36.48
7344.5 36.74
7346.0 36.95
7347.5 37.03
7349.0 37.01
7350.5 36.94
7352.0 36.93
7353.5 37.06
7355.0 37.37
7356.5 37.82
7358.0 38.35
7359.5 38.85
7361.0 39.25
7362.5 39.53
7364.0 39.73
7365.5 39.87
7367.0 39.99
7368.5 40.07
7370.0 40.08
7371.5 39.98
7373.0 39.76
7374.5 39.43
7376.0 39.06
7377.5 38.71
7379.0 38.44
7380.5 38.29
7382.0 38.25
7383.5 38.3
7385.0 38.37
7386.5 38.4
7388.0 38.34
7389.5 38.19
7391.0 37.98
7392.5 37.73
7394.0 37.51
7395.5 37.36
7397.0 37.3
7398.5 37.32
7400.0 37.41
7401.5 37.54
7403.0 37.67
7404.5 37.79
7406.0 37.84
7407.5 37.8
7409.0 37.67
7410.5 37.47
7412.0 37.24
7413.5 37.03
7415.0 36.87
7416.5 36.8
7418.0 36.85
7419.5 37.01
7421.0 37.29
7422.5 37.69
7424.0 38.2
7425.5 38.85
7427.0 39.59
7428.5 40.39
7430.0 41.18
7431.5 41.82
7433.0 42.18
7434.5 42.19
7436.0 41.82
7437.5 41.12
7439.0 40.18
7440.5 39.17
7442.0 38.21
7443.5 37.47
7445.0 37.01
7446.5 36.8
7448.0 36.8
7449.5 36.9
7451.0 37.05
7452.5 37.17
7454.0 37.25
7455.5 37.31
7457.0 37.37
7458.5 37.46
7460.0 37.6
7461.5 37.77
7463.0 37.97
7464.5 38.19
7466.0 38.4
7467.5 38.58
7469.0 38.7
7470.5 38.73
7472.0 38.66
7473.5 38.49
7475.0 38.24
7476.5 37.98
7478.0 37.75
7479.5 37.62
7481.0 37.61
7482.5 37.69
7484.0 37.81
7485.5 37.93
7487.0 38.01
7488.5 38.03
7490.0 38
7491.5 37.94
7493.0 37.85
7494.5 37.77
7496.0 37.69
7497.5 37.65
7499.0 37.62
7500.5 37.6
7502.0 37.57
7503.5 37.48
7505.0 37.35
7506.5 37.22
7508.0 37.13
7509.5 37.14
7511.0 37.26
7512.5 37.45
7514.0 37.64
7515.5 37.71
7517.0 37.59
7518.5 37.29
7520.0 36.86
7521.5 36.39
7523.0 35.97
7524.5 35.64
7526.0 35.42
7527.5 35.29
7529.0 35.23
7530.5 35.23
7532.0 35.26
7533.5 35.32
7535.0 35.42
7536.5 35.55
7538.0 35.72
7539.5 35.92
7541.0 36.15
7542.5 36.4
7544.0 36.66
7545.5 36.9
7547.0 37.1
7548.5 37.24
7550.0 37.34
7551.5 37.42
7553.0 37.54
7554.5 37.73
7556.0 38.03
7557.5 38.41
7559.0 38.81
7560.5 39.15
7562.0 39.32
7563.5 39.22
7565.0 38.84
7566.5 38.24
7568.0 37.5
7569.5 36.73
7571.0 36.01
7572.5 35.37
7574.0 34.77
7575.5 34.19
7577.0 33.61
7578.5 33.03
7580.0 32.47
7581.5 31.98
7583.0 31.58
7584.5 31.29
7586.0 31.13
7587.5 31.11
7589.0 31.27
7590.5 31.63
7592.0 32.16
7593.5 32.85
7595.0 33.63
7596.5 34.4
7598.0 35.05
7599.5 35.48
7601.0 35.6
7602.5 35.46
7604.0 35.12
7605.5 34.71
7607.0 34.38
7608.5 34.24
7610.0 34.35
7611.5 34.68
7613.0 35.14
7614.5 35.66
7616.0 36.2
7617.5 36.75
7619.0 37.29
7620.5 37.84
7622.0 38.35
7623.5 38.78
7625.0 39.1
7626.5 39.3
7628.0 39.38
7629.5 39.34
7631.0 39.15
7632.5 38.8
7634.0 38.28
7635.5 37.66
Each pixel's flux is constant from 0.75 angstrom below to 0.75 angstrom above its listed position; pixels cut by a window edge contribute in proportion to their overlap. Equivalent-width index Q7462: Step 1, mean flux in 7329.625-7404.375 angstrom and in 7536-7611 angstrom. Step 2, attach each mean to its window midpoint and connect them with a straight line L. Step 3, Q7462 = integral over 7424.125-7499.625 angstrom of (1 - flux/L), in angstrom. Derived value -3.4 angstrom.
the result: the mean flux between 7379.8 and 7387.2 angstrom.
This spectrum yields 38.3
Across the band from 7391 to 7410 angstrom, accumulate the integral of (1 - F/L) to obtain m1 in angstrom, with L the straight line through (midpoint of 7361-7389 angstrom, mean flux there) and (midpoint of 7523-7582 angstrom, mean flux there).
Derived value 0.6 angstrom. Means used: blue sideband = 39.1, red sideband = 36.3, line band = 37.6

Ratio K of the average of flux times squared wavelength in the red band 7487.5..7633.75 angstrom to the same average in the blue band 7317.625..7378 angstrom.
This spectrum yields 1.01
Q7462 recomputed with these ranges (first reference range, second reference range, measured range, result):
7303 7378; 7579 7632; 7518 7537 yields 0.1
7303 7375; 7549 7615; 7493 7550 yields -1.3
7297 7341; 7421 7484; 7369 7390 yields -0.4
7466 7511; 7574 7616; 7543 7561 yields -1.2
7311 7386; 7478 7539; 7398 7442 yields -1.2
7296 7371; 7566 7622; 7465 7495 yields -1.8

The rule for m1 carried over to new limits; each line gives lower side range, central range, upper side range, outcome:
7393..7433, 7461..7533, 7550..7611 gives -1.63 angstrom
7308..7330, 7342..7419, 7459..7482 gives 0.57 angstrom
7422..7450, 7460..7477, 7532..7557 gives 0.11 angstrom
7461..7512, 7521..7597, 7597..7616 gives 1.43 angstrom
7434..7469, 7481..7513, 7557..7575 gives 0.31 angstrom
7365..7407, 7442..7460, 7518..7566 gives 0.27 angstrom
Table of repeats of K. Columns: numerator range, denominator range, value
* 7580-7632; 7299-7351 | 1.01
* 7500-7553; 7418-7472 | 0.97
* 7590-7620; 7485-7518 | 0.95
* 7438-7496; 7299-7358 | 1.05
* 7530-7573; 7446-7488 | 1.00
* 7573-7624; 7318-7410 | 0.96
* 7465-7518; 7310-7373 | 1.03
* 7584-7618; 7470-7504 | 0.93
